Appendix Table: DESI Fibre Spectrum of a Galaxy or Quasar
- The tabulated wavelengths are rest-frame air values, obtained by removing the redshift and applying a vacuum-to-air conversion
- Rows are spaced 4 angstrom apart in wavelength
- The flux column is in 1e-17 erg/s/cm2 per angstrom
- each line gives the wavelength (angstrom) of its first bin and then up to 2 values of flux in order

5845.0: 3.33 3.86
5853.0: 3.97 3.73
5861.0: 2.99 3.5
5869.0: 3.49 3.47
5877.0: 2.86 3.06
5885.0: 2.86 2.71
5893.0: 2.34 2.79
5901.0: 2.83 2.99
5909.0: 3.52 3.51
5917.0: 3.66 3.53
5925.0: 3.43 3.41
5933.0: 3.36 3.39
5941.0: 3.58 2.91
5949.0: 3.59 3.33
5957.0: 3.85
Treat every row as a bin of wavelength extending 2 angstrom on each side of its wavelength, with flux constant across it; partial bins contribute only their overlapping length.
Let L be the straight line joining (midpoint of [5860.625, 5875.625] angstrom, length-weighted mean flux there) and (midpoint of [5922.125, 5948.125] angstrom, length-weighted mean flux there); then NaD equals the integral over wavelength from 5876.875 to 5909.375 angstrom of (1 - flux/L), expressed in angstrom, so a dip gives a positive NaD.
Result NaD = 5.0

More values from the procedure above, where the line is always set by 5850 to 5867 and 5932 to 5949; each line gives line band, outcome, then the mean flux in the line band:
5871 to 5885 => 1.68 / 3.09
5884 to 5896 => 2.93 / 2.63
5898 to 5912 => 1.30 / 3.12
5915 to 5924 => -0.47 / 3.58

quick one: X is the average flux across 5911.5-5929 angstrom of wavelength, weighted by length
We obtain 3.52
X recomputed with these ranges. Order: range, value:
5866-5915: 3.05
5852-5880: 3.4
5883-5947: 3.18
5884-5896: 2.63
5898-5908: 2.96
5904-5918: 3.43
